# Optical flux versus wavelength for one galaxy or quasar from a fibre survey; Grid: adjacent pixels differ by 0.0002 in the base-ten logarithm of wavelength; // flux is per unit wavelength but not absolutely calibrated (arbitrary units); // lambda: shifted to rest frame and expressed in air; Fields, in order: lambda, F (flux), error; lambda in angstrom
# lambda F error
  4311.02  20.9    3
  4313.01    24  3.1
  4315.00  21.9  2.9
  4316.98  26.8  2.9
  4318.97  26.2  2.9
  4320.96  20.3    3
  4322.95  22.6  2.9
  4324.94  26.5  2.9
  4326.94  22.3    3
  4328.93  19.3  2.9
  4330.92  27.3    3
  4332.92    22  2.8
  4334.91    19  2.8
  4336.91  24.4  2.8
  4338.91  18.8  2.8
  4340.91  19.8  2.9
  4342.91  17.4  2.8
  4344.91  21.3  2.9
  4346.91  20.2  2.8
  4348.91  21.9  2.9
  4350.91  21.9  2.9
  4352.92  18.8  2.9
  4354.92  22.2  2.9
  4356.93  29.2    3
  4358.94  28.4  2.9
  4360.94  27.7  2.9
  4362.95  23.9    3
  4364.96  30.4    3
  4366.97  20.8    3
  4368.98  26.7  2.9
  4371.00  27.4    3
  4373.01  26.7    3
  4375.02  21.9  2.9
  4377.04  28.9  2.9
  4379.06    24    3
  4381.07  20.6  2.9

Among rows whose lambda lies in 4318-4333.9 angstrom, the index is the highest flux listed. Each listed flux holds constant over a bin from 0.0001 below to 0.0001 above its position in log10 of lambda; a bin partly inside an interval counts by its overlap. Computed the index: 27.3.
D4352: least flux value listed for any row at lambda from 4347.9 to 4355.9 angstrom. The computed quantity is 18.8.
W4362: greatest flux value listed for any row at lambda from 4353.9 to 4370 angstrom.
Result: 30.4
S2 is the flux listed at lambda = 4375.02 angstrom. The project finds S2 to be 21.9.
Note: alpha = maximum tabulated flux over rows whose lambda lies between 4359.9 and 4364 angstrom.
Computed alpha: 27.7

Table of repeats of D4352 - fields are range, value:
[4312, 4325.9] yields 20.3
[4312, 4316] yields 21.9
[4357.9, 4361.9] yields 27.7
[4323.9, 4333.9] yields 19.3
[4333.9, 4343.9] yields 17.4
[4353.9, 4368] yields 20.8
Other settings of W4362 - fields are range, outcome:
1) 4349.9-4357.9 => 29.2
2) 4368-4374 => 27.4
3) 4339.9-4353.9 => 21.9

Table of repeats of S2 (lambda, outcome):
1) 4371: 27.4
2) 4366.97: 20.8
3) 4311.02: 20.9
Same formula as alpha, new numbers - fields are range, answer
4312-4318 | 26.8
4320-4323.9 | 22.6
